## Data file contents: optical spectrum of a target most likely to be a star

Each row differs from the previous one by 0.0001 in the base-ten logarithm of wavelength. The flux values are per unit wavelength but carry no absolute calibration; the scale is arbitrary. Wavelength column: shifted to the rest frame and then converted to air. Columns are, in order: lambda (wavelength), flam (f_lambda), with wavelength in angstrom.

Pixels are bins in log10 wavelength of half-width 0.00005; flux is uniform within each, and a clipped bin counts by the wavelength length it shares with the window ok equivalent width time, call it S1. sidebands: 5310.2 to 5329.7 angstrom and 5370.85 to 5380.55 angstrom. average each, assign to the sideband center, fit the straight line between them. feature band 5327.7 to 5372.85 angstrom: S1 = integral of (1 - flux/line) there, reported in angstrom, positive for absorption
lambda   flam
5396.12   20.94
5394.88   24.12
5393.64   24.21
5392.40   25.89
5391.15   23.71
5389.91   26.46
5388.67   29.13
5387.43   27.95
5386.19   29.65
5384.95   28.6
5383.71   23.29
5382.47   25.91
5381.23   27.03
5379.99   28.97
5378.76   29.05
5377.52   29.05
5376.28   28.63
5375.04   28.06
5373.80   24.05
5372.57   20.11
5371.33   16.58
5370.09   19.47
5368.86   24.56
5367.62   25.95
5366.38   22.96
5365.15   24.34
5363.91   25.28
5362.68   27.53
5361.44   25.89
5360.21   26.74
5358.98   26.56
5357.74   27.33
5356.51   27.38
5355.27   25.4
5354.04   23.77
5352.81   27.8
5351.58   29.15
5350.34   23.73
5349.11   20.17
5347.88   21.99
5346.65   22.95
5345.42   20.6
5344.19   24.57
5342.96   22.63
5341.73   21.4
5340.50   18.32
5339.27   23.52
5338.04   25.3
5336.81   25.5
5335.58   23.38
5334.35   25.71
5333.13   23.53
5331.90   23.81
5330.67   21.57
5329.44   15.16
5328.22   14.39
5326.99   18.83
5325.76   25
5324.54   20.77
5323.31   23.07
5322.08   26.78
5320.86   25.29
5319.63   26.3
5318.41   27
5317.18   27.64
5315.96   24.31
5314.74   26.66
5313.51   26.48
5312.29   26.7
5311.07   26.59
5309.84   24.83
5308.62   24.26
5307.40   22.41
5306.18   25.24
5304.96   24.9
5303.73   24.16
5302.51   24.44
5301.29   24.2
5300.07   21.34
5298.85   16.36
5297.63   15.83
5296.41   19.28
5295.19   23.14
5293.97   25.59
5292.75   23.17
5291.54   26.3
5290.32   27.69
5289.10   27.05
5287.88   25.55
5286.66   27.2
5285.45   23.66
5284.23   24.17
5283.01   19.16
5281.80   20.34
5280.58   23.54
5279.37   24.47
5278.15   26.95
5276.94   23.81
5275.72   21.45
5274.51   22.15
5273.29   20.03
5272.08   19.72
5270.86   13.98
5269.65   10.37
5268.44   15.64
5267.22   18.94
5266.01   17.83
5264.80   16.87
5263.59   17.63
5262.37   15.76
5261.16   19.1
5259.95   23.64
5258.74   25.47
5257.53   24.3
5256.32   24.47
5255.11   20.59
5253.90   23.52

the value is 2.70 angstrom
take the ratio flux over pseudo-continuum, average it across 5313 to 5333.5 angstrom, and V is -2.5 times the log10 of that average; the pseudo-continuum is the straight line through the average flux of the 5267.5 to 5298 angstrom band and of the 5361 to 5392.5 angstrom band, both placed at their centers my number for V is 0.01 mag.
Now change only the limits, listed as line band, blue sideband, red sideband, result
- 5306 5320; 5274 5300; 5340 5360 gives -0.096 mag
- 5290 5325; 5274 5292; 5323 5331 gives -0.122 mag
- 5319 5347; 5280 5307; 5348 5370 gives 0.091 mag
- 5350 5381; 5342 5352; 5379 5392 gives -0.026 mag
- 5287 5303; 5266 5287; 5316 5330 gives -0.076 mag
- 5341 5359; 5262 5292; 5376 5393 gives 0.051 mag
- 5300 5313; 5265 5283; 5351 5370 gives -0.116 mag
